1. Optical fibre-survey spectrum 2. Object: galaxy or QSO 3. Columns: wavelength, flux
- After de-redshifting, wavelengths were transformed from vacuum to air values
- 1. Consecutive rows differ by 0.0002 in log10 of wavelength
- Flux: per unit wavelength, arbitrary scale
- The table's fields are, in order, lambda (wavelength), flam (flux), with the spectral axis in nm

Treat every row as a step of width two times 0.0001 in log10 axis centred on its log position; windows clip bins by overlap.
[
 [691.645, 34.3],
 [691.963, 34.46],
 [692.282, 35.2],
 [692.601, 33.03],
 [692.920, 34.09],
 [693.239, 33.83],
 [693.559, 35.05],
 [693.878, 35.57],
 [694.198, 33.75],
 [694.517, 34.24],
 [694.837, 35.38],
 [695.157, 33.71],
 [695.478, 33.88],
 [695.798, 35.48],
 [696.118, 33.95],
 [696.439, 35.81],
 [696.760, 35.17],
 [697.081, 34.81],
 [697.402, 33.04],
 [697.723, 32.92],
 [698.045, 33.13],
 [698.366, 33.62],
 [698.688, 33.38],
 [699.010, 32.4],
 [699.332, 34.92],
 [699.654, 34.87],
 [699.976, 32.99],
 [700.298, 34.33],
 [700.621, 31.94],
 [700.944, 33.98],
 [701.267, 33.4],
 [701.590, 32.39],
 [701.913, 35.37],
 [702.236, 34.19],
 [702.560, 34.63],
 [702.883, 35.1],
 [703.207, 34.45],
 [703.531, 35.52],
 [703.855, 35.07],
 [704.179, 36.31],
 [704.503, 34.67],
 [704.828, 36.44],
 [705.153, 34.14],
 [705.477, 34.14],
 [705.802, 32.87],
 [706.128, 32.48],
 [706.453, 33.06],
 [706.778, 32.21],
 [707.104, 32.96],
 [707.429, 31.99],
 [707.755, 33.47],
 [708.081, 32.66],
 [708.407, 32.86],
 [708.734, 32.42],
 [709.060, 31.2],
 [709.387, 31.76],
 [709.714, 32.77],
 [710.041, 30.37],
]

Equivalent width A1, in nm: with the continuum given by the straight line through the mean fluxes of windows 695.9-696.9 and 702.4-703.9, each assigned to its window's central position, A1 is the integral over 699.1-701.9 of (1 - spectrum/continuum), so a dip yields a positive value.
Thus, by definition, 0.105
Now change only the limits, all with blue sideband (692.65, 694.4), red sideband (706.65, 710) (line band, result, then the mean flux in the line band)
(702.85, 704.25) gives -0.10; 35.2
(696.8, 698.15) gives 0.01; 33.6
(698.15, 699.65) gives 0.00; 33.7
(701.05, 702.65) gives -0.04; 34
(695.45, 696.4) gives -0.02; 34.7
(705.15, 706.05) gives -0.02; 33.5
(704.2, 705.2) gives -0.08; 35.3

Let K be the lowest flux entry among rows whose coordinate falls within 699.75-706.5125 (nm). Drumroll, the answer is 31.94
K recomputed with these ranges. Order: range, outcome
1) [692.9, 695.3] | 33.71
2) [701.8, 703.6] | 34.19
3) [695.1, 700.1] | 32.4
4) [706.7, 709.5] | 31.2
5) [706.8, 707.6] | 31.99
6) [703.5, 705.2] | 34.14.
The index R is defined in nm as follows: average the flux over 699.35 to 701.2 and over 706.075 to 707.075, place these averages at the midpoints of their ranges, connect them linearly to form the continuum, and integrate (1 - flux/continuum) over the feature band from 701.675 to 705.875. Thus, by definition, -0.22 nm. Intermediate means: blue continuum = 33.7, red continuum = 32.7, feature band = 34.8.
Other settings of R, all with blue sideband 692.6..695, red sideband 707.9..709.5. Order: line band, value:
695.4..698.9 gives -0.014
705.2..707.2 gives -0.027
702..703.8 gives -0.095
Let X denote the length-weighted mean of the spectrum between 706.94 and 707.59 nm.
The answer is 32.5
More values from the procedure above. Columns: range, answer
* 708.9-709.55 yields 31.5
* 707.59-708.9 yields 32.8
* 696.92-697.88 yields 33.6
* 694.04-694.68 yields 34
